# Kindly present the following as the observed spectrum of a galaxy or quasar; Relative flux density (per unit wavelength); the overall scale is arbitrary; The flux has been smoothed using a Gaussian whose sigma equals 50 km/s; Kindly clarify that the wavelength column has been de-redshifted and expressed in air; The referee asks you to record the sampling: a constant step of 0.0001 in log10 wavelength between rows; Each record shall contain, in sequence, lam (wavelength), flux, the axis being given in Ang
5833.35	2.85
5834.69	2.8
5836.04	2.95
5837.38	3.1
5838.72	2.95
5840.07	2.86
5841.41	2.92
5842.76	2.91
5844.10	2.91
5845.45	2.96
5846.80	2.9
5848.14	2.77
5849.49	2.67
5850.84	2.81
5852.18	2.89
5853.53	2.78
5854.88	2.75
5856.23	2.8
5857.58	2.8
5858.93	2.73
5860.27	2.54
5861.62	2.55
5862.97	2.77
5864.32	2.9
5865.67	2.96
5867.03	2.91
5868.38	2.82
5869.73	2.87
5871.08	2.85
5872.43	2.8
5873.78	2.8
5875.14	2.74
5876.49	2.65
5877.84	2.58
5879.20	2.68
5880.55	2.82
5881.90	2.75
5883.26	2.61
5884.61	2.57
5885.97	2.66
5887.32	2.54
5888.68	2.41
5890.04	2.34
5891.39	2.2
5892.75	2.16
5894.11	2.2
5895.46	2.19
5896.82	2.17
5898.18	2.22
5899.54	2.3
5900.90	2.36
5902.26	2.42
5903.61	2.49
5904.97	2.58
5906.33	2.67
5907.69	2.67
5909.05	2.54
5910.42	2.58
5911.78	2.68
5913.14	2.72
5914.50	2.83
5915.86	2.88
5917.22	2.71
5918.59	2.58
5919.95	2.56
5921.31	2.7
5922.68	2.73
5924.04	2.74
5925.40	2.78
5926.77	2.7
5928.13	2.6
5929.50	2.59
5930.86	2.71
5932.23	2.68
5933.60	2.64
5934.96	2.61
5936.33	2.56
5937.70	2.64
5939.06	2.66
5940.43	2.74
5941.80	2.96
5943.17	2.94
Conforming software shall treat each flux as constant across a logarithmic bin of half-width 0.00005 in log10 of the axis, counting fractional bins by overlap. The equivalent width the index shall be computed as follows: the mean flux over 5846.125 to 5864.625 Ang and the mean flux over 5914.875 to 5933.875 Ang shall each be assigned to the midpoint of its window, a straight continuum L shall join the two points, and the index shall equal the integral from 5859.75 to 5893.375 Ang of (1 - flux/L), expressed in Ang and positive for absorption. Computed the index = 0.96 Ang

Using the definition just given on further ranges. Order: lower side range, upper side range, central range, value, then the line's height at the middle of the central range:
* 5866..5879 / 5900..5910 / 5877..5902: 2.1 Ang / 2.65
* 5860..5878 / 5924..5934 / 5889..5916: 2.7 Ang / 2.72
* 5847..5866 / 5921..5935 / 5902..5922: 0.4 Ang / 2.7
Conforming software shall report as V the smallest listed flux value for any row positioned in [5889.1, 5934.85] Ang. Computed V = 2.16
